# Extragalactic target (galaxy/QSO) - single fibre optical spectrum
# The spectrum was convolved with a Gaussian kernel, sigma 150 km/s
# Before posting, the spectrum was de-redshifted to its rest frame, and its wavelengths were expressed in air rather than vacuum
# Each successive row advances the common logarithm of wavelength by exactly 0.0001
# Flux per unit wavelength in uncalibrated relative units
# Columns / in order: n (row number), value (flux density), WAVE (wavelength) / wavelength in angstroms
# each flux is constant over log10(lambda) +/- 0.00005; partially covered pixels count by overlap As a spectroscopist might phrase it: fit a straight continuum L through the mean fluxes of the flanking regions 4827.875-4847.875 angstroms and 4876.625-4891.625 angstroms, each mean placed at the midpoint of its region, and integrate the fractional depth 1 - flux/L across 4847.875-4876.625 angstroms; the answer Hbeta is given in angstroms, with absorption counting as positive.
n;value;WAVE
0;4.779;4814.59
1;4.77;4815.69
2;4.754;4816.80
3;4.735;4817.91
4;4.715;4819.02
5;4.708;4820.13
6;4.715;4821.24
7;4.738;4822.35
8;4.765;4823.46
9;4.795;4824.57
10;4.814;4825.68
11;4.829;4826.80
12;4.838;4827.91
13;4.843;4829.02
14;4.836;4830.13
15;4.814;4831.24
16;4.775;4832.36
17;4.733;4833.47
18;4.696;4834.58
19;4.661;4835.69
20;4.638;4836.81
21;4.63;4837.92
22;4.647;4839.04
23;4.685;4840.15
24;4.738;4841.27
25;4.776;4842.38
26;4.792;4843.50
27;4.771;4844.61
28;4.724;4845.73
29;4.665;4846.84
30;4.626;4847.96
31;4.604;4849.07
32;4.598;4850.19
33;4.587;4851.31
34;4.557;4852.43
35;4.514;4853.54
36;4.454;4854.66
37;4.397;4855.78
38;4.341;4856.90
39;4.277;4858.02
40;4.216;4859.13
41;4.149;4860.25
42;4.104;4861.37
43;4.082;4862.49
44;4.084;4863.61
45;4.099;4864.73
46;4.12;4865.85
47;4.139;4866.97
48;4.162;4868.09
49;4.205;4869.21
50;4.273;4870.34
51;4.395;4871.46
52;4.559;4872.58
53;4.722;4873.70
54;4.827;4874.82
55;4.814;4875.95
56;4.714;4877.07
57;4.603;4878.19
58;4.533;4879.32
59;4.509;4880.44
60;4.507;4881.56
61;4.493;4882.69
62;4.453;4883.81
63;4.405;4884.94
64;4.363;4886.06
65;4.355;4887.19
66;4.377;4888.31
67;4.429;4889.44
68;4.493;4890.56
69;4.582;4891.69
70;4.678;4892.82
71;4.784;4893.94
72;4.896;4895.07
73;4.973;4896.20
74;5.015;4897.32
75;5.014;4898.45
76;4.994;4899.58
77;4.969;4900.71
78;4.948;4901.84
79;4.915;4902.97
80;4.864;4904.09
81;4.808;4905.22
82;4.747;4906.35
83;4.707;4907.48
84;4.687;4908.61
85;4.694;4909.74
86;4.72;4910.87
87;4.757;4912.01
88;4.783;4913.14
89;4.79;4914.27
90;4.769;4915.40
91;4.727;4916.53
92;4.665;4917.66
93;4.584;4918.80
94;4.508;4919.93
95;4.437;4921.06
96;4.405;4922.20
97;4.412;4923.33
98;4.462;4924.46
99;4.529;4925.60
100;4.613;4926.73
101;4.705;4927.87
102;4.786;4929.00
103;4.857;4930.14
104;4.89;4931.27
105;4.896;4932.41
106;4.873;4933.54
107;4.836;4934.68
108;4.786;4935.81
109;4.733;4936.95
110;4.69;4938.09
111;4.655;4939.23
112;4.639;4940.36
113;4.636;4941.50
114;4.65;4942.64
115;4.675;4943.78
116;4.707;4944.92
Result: 1.4 angstroms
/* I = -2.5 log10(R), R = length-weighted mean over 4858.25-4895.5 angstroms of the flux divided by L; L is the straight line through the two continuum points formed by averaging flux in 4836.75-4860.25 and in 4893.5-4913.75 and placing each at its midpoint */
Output 0.07 mag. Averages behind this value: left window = 4.57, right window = 4.85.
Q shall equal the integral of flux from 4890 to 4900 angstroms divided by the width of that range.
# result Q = 4.82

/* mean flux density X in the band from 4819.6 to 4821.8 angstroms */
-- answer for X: 4.71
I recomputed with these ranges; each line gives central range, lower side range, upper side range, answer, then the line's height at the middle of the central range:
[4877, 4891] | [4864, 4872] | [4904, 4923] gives -0.03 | 4.36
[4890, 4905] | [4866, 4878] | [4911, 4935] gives -0.06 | 4.58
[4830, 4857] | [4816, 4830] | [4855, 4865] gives -0.05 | 4.46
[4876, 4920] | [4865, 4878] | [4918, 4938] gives -0.03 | 4.55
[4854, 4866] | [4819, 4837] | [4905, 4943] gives 0.13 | 4.74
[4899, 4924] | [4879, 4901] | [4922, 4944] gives -0.01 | 4.67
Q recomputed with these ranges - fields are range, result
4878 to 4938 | 4.69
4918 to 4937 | 4.66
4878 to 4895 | 4.51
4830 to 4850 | 4.71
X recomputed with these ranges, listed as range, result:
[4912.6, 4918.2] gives 4.75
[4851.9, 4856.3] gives 4.48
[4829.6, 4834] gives 4.79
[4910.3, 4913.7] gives 4.74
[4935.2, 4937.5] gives 4.77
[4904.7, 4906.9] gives 4.78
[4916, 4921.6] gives 4.58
